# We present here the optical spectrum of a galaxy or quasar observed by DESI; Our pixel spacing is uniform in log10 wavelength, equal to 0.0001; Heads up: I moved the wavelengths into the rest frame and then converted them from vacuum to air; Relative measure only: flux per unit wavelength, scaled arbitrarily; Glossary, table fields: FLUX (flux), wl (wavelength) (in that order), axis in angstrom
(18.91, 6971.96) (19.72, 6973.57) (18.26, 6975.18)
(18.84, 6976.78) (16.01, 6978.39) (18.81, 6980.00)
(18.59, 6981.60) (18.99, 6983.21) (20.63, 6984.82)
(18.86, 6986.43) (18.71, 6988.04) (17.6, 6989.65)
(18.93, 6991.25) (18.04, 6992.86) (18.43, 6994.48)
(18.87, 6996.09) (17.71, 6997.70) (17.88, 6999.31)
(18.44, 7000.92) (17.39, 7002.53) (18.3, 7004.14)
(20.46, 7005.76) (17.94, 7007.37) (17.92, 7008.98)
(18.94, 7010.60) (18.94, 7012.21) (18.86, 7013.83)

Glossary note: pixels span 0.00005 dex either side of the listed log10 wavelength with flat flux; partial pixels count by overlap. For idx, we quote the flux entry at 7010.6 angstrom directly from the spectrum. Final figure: 18.94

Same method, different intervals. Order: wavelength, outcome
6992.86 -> 18.04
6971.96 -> 18.91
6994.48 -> 18.43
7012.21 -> 18.94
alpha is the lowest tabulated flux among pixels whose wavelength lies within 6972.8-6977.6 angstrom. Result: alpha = 18.26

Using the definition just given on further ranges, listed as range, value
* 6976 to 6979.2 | 16.01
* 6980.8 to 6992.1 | 17.6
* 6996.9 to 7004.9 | 17.39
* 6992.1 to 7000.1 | 17.71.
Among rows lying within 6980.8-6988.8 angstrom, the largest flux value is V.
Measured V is 20.63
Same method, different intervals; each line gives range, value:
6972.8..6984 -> 19.72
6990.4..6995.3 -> 18.93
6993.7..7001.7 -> 18.87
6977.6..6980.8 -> 18.81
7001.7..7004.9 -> 18.3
